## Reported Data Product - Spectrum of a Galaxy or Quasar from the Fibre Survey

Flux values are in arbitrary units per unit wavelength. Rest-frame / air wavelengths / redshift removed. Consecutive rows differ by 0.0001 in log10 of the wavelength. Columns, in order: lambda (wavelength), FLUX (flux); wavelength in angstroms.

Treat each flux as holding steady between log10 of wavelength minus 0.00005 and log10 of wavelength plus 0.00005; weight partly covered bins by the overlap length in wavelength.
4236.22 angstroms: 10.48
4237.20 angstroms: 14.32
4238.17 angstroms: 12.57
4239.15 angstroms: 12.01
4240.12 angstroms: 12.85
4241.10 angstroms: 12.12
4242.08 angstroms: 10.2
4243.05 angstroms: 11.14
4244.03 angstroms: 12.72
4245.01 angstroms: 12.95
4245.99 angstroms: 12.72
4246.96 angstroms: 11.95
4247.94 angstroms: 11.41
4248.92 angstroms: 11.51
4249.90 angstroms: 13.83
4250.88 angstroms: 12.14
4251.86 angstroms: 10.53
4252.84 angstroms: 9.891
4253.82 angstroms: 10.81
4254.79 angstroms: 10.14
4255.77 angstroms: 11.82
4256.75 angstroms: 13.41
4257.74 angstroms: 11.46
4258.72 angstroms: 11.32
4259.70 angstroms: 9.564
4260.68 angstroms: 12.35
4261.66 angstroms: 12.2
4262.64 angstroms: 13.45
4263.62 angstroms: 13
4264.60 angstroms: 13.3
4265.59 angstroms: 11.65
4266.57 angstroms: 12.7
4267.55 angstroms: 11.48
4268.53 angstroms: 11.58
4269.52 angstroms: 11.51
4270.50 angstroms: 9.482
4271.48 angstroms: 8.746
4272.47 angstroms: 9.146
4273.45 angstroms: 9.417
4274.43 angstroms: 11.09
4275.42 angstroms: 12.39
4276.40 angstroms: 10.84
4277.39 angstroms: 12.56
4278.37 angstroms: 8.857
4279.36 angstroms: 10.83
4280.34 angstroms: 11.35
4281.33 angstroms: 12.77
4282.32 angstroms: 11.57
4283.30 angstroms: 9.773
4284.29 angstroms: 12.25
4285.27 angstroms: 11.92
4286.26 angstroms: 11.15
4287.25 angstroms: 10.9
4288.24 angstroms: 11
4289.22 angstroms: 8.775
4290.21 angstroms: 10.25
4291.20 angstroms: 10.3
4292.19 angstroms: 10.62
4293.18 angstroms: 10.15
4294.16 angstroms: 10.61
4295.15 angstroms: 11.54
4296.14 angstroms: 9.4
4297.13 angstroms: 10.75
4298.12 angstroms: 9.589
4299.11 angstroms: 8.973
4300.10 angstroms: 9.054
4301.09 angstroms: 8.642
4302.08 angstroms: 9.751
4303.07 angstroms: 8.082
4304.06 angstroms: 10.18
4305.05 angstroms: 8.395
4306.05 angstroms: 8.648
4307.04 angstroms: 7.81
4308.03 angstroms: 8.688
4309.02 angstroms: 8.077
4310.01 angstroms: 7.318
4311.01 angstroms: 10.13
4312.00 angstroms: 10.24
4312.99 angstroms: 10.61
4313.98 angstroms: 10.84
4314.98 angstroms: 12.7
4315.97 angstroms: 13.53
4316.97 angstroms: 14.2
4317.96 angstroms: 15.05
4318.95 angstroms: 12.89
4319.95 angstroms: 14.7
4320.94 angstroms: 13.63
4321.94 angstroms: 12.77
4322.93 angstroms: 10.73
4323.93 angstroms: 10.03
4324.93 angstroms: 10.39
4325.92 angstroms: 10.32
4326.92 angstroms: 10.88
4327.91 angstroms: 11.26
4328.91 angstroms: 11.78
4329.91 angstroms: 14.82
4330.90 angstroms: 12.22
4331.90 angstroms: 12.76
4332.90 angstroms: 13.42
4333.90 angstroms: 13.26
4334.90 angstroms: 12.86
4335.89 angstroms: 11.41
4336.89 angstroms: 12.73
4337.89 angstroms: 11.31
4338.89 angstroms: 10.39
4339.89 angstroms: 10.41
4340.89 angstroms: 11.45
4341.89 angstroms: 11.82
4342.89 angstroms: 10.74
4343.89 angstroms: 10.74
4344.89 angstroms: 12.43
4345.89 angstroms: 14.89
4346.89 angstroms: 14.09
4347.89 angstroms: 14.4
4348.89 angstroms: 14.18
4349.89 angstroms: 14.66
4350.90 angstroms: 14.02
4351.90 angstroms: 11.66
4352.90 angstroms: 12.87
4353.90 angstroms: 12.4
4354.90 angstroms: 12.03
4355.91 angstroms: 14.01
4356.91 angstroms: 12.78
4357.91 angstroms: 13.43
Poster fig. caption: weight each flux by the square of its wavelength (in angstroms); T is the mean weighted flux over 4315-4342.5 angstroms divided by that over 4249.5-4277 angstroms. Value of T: 1.11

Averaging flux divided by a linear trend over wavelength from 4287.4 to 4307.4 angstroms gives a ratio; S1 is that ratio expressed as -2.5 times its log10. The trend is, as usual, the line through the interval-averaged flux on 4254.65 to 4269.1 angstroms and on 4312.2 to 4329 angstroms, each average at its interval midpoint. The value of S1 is 0.24 mag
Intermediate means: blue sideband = 12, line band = 9.66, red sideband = 12.1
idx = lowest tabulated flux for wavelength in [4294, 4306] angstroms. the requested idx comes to 8.082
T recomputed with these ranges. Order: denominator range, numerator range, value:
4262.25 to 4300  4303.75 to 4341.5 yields 1.07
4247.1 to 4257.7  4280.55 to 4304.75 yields 0.91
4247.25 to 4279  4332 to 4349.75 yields 1.14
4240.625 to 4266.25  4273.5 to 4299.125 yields 0.93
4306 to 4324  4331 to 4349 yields 1.11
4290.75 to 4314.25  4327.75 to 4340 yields 1.31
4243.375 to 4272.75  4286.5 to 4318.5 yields 0.89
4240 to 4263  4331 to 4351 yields 1.12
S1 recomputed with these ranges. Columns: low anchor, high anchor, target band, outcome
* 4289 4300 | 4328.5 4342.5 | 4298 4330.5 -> 0.04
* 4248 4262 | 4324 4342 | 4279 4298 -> 0.08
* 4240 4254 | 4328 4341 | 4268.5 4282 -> 0.11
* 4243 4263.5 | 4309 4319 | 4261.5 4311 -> 0.12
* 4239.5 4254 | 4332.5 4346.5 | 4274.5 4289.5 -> 0.07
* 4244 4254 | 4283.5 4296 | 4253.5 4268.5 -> -0.04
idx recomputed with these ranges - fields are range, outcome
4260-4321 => 7.318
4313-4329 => 10.03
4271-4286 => 8.746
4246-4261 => 9.564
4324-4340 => 10.32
